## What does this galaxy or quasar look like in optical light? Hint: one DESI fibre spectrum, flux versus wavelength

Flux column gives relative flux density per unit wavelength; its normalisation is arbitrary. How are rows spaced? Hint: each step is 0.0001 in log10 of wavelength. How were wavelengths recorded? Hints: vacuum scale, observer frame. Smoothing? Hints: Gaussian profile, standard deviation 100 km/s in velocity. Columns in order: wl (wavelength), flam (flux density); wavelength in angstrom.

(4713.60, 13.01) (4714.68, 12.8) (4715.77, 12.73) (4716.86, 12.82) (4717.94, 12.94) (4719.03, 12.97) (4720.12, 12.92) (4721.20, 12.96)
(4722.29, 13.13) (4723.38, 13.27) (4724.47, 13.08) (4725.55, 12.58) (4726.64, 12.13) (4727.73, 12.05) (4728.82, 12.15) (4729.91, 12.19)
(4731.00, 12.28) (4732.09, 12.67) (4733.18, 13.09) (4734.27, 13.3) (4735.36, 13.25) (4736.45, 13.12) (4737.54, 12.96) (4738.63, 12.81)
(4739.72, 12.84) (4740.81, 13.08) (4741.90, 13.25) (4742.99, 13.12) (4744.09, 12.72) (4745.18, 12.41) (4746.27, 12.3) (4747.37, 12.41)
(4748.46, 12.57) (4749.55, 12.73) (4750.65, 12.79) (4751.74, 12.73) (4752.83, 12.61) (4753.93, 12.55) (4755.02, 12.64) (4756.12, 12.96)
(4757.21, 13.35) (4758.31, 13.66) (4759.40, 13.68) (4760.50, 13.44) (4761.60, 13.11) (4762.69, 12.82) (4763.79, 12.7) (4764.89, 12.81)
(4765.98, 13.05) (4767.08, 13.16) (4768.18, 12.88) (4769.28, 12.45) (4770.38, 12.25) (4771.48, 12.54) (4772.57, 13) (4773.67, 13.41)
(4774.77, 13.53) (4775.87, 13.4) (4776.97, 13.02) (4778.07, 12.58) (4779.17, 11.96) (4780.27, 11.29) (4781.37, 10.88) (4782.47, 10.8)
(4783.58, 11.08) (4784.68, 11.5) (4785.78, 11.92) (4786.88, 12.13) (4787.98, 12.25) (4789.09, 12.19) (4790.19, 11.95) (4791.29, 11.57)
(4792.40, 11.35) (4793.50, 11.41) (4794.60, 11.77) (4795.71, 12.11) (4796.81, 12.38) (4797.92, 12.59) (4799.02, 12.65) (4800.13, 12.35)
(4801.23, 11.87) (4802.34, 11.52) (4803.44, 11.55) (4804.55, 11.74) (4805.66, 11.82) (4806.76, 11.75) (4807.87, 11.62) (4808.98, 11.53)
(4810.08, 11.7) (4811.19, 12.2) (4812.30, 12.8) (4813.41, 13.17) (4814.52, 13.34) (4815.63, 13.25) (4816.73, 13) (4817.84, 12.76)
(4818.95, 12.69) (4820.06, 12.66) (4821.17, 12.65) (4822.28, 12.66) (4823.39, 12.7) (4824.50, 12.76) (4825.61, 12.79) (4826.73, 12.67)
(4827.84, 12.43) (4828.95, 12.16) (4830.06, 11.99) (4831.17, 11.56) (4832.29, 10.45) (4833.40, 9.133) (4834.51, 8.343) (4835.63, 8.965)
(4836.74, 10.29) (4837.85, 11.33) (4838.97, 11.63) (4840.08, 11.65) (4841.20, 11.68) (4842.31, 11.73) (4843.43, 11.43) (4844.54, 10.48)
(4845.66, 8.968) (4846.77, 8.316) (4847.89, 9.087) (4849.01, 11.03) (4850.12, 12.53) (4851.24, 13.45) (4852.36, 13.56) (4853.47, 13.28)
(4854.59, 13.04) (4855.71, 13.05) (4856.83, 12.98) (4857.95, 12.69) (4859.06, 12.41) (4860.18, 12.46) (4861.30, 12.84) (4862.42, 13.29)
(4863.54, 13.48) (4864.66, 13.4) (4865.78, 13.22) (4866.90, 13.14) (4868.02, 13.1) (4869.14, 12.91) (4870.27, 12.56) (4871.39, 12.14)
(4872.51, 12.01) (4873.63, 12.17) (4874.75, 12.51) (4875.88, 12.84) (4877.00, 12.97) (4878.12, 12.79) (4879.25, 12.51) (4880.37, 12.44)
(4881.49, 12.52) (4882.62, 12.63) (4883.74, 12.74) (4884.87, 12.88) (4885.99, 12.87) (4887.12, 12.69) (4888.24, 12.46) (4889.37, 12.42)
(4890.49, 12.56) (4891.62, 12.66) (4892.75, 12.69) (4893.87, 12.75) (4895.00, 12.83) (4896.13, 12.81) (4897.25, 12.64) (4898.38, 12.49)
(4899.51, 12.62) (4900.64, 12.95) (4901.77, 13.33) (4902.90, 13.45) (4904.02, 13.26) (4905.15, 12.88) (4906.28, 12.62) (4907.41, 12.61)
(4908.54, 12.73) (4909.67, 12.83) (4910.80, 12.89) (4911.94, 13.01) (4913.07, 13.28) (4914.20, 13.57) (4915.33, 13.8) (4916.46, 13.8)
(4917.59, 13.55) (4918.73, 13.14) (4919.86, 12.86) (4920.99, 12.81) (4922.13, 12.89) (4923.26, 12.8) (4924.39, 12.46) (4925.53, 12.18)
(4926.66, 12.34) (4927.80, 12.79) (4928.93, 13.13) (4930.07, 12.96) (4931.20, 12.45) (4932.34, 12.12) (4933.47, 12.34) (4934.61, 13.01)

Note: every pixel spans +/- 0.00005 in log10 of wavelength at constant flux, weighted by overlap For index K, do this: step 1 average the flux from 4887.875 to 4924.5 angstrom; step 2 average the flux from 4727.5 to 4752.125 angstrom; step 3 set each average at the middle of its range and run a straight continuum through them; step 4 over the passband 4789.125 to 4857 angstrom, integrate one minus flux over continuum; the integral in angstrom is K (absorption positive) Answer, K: 5.3 angstrom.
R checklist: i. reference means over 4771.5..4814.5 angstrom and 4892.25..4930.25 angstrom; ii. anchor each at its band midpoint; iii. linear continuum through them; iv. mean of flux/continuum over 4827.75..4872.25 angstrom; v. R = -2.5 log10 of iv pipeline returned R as 0.062 mag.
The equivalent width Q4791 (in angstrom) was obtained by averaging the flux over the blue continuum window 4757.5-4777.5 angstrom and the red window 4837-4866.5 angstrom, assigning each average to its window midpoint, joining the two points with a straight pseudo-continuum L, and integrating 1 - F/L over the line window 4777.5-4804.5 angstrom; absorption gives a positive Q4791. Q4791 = 2.0 angstrom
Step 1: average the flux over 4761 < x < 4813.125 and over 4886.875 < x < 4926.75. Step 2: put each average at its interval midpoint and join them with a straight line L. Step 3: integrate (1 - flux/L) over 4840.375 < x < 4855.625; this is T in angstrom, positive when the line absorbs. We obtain 1.3 angstrom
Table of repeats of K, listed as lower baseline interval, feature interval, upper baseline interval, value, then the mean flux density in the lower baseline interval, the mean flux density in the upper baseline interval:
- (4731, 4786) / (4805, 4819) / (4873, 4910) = 0.33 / 12.7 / 12.7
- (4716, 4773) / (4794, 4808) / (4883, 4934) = 0.93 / 12.8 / 12.8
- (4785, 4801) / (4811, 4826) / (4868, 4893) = -0.78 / 12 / 12.6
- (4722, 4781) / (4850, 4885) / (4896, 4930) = 0.21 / 12.8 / 13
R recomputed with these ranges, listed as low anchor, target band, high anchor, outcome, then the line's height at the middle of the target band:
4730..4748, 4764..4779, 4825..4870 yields -0.03 mag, 12.5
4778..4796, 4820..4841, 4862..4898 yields 0.06 mag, 12.2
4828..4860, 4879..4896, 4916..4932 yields -0.04 mag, 12.2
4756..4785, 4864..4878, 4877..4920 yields 0.01 mag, 12.8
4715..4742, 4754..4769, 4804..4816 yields -0.04 mag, 12.6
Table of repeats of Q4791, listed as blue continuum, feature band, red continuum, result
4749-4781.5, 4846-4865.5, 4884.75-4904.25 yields 0.6 angstrom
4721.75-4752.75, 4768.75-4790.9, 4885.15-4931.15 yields 1.0 angstrom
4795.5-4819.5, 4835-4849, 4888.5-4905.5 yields 2.3 angstrom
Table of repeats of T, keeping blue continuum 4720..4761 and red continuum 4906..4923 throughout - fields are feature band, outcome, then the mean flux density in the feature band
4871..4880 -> 0.4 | 12.5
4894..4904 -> 0.1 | 12.9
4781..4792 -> 1.1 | 11.6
